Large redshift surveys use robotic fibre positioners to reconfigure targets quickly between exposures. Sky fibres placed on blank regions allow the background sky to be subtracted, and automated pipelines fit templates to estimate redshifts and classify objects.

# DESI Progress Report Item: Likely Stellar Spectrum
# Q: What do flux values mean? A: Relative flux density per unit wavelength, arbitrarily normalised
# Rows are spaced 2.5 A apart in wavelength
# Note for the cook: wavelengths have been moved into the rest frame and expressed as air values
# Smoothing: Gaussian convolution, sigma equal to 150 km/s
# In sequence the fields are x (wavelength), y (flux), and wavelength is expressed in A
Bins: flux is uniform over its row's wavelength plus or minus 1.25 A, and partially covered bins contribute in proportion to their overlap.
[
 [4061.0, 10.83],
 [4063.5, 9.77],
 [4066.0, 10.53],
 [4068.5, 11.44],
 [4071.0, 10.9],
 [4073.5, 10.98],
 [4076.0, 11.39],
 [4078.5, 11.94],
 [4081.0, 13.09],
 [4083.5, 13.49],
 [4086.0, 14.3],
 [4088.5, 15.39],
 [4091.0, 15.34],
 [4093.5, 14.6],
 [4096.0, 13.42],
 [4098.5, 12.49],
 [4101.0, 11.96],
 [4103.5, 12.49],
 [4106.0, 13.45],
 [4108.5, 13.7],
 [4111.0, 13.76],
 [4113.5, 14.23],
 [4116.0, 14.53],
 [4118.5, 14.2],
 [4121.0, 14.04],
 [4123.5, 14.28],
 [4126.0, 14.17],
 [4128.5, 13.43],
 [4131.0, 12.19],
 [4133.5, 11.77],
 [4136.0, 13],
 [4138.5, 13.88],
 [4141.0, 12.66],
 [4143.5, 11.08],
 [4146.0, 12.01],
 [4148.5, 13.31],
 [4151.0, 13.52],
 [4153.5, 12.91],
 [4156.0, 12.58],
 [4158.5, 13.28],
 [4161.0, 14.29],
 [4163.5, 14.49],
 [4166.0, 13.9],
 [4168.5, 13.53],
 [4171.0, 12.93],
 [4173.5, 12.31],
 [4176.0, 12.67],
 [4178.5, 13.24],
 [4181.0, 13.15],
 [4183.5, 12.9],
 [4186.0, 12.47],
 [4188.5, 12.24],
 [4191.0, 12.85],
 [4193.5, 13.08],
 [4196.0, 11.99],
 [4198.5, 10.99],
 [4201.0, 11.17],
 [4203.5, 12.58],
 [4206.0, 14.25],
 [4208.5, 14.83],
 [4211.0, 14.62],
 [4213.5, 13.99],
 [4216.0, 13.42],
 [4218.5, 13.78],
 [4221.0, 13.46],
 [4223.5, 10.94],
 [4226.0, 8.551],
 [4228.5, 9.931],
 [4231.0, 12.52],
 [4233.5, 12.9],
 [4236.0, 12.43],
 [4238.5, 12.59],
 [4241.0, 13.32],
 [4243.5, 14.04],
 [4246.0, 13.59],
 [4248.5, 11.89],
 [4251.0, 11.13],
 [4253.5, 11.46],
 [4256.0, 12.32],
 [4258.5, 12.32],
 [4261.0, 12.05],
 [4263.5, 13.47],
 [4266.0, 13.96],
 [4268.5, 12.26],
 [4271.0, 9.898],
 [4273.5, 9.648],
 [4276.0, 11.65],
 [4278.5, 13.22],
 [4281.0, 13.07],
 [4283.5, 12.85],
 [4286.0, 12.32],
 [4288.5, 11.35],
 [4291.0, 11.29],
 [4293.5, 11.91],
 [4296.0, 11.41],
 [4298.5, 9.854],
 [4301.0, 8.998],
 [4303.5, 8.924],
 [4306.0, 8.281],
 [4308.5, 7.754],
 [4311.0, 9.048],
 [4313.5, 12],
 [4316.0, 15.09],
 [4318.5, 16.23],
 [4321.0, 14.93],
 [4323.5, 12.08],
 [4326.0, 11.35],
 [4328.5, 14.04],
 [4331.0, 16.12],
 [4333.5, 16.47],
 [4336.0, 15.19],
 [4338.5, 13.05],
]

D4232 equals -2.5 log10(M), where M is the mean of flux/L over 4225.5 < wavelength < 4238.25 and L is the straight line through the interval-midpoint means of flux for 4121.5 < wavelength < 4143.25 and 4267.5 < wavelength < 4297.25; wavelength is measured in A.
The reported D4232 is 0.06 mag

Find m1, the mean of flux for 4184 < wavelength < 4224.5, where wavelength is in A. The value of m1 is 12.9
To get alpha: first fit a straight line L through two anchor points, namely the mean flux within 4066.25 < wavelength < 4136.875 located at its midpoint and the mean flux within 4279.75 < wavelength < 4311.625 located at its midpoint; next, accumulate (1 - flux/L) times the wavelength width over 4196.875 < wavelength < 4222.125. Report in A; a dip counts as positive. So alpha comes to -3.4 A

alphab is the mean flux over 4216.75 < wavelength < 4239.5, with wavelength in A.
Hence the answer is 11.9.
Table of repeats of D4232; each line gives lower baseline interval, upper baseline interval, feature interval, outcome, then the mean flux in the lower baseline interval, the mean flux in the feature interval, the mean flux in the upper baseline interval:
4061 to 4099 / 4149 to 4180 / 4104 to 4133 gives -0.07 mag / 12.5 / 13.7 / 13.3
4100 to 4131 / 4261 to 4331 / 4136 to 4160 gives 0.04 mag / 13.6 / 12.8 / 11.8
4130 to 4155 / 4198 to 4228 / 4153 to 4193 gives -0.04 mag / 12.6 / 13.1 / 12.7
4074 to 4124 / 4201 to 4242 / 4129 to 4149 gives 0.07 mag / 13.6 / 12.5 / 12.7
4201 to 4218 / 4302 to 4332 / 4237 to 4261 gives 0.05 mag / 13.7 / 12.5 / 12.1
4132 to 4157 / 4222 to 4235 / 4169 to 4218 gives -0.11 mag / 12.7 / 13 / 11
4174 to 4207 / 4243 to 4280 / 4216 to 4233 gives 0.06 mag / 12.6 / 11.7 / 12.2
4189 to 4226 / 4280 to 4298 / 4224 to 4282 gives 0.02 mag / 12.8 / 12.1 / 11.9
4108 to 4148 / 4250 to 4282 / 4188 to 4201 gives 0.05 mag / 13.3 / 12.1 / 12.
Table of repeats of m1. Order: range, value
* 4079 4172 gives 13.4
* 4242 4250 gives 13.1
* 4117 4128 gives 14.1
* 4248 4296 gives 12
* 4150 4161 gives 13.2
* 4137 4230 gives 12.8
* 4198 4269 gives 12.6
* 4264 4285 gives 12.1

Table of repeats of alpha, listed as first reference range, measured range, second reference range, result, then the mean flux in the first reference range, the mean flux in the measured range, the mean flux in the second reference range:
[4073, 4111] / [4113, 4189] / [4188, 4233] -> -1.8 A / 13.3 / 13.2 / 12.5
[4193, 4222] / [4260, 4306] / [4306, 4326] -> 3.6 A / 13.2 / 11.5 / 12.1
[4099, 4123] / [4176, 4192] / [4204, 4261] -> 0.3 A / 13.6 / 12.8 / 12.6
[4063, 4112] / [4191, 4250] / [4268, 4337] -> -1.6 A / 12.8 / 12.6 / 12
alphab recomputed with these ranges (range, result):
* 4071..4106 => 13.1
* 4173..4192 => 12.7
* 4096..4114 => 13.1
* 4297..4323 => 11.1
